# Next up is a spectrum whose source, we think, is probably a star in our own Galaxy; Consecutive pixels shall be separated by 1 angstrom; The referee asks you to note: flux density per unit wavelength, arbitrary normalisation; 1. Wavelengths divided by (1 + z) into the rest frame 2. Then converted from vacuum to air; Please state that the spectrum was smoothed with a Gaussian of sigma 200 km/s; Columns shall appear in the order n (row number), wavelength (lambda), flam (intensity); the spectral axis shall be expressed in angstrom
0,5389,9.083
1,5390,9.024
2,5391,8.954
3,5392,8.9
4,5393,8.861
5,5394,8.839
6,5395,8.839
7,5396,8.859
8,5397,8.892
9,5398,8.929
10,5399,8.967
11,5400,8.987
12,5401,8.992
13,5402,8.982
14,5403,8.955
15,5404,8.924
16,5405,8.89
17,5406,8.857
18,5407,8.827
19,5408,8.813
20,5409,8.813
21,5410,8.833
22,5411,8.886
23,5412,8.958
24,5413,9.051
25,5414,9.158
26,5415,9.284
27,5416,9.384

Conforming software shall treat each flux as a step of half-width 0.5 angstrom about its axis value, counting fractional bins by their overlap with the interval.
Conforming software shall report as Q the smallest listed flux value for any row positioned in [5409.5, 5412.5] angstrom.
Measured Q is 8.833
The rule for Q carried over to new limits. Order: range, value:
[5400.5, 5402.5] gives 8.982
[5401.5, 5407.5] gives 8.827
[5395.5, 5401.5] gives 8.859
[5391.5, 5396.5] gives 8.839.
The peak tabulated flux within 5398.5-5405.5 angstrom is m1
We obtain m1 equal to 8.992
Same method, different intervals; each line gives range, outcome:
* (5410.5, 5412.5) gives 8.958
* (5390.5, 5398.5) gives 8.954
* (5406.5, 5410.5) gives 8.833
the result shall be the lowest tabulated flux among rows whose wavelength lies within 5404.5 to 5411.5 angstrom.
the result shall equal 8.813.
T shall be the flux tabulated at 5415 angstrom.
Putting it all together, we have 9.284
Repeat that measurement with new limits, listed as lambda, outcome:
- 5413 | 9.051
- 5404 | 8.924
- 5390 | 9.024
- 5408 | 8.813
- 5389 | 9.083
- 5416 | 9.384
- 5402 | 8.982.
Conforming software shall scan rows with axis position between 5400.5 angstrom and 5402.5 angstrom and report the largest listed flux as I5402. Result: 8.992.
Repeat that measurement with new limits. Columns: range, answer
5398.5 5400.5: 8.987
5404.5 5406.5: 8.89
